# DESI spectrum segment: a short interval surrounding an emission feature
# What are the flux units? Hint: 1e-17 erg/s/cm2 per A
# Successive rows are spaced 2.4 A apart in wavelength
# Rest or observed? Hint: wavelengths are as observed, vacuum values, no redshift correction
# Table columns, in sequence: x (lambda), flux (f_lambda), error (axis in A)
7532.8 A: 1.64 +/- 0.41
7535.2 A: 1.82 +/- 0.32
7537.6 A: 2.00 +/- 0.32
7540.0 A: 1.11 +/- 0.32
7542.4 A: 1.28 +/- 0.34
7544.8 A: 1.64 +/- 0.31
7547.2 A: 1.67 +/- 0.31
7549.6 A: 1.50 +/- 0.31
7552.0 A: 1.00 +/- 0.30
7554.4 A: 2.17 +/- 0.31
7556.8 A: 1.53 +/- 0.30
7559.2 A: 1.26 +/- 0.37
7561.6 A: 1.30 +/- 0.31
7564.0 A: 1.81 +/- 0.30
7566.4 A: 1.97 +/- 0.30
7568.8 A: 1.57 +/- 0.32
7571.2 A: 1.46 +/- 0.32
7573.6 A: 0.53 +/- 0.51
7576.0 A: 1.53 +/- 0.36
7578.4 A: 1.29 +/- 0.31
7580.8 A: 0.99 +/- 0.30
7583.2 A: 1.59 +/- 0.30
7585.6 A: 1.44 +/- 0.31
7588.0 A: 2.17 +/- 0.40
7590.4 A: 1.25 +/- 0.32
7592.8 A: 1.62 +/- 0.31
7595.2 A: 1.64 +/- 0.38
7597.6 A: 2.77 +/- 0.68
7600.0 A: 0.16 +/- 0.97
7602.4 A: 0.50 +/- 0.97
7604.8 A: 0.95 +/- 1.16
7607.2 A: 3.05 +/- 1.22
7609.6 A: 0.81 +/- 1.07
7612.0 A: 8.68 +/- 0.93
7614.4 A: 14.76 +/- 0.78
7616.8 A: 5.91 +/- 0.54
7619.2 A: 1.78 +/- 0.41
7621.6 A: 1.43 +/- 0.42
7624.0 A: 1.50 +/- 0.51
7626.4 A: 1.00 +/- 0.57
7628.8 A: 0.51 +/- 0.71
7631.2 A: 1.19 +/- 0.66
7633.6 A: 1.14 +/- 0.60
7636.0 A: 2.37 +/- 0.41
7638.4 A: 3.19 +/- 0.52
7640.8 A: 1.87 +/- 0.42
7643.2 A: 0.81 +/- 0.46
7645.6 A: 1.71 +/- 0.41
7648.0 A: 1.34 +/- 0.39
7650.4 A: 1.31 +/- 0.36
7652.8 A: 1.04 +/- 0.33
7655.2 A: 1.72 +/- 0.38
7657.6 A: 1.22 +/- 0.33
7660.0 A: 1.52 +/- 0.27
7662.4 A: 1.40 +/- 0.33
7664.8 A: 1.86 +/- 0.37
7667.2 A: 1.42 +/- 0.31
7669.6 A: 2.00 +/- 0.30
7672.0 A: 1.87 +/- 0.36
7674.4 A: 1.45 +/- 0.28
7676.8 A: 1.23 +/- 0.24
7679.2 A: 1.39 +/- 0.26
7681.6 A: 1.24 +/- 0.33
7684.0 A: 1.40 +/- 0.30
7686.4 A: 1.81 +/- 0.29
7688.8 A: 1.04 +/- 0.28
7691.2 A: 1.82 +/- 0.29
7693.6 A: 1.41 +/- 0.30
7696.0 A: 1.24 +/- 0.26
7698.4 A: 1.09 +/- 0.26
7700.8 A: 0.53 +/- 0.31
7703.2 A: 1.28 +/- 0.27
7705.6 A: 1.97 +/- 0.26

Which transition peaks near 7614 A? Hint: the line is H-alpha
